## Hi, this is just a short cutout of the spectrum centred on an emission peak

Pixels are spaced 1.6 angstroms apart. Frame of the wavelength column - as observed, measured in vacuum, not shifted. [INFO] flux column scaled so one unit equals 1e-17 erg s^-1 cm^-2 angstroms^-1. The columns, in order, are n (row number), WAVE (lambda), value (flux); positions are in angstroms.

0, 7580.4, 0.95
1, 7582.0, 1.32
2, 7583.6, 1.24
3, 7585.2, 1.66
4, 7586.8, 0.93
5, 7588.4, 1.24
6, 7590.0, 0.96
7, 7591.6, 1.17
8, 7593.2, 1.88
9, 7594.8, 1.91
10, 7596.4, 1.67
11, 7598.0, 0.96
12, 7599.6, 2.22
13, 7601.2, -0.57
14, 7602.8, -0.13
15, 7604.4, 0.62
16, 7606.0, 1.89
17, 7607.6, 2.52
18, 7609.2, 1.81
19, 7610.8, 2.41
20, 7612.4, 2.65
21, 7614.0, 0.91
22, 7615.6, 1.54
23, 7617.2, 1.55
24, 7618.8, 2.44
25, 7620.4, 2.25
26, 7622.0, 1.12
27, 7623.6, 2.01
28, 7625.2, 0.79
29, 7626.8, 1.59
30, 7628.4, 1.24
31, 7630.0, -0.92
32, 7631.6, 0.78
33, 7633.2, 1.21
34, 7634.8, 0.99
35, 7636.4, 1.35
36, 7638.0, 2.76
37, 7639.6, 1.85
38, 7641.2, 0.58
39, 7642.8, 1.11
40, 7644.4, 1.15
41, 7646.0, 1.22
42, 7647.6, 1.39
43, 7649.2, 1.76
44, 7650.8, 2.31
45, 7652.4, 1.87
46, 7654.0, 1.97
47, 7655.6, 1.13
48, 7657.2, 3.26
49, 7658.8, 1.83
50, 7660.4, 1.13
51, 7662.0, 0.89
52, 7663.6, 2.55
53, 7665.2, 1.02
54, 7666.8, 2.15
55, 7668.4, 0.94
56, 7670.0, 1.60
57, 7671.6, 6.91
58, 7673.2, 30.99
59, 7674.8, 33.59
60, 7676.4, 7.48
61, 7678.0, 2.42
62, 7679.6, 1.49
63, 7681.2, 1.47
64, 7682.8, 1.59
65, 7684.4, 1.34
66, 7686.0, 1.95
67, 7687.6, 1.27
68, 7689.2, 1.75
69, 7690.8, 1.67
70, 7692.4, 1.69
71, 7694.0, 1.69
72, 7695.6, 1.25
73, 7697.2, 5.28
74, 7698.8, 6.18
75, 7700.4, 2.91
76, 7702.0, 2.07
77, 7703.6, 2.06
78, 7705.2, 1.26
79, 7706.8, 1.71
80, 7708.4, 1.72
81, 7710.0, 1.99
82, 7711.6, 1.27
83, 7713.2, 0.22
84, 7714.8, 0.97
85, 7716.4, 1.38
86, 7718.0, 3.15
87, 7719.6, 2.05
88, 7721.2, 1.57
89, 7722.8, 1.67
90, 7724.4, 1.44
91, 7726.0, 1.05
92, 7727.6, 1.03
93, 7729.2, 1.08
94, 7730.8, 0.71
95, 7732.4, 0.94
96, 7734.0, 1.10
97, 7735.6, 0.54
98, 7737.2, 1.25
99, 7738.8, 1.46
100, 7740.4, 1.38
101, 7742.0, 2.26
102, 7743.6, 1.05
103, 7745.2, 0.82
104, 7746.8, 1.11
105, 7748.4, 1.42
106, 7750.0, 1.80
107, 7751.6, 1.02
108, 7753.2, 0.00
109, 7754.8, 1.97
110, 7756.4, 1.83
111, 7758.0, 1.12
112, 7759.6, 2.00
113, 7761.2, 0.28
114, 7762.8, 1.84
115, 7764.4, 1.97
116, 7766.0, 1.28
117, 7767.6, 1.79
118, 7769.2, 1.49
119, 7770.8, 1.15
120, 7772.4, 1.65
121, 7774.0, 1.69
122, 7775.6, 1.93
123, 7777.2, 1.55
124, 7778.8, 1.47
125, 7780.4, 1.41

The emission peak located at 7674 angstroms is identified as H-alpha 6563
